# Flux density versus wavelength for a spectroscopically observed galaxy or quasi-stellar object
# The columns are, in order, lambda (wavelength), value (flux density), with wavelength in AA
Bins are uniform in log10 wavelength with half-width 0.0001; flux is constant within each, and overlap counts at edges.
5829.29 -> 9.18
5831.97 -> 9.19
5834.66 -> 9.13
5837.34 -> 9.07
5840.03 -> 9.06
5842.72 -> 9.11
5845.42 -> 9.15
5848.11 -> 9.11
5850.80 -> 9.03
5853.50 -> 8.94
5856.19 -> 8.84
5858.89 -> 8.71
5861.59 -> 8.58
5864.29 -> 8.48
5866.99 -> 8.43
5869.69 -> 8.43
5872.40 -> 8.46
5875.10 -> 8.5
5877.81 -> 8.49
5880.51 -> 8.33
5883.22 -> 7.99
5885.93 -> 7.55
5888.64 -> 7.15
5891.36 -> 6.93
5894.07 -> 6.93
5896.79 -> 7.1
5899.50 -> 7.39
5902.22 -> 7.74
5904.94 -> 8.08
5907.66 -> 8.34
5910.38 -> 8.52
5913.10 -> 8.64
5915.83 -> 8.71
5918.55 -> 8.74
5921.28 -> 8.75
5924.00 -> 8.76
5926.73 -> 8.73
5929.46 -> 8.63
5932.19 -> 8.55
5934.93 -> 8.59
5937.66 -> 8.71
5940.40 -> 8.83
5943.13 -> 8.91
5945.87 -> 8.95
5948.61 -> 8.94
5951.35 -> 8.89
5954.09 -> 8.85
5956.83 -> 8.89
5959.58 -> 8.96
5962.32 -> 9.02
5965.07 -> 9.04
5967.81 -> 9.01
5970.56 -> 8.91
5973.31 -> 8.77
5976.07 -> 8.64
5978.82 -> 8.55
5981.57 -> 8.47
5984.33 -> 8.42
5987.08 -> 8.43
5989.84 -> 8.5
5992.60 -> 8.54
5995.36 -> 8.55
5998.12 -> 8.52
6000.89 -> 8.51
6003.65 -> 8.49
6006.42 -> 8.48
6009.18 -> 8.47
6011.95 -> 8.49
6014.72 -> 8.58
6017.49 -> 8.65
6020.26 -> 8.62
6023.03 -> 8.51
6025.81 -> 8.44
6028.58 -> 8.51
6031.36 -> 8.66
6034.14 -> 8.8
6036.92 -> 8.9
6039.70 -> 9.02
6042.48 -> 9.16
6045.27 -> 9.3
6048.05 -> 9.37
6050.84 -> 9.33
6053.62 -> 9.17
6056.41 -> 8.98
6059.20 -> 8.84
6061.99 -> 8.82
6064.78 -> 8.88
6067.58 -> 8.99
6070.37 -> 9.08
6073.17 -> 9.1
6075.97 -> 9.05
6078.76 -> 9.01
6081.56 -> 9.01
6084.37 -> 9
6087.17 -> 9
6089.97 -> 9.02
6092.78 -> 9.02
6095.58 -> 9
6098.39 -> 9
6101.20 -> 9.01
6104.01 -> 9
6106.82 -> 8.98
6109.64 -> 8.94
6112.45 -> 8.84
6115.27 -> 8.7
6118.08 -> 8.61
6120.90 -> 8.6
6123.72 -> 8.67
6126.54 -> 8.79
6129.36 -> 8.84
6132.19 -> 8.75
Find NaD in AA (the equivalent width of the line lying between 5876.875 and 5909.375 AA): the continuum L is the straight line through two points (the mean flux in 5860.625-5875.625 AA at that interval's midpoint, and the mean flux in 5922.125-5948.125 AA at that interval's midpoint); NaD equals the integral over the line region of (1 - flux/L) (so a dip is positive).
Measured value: 3.5 AA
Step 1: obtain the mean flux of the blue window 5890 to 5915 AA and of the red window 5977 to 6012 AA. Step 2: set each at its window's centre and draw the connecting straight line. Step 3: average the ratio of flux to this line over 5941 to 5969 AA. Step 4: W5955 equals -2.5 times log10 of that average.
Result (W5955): -0.10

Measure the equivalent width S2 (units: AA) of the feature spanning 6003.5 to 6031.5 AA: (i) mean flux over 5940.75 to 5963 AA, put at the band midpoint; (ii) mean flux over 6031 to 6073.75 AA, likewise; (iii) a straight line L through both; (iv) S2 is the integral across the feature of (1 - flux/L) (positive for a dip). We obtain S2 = 1.43 AA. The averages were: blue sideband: 8.92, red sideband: 9.03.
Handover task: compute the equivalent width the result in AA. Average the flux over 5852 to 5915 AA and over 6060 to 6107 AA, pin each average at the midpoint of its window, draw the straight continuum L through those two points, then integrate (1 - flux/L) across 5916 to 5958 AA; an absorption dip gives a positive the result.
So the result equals -2.1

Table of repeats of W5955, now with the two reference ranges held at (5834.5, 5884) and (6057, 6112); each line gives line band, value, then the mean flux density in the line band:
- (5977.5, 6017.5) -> 0.05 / 8.51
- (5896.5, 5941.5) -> 0.05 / 8.43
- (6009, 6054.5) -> 0.01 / 8.83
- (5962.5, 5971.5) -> -0.02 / 9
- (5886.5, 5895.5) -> 0.24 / 7.05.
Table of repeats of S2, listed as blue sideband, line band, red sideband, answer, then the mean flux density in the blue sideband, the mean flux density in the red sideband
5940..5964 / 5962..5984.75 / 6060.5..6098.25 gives 0.4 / 8.92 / 9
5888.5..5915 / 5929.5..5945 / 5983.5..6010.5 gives -1.4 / 7.73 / 8.49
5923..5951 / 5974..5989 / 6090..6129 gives 0.5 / 8.76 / 8.86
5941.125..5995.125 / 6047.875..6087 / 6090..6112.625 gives -0.5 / 8.77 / 8.98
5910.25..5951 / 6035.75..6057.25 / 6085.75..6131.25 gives -0.8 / 8.74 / 8.87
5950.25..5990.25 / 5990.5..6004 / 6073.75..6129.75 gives 0.4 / 8.76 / 8.91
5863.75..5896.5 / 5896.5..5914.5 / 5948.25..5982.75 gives 0.4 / 7.93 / 8.84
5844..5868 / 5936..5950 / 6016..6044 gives -0.1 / 8.81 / 8.73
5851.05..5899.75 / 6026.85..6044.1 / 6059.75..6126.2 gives -0.3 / 8.1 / 8.92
